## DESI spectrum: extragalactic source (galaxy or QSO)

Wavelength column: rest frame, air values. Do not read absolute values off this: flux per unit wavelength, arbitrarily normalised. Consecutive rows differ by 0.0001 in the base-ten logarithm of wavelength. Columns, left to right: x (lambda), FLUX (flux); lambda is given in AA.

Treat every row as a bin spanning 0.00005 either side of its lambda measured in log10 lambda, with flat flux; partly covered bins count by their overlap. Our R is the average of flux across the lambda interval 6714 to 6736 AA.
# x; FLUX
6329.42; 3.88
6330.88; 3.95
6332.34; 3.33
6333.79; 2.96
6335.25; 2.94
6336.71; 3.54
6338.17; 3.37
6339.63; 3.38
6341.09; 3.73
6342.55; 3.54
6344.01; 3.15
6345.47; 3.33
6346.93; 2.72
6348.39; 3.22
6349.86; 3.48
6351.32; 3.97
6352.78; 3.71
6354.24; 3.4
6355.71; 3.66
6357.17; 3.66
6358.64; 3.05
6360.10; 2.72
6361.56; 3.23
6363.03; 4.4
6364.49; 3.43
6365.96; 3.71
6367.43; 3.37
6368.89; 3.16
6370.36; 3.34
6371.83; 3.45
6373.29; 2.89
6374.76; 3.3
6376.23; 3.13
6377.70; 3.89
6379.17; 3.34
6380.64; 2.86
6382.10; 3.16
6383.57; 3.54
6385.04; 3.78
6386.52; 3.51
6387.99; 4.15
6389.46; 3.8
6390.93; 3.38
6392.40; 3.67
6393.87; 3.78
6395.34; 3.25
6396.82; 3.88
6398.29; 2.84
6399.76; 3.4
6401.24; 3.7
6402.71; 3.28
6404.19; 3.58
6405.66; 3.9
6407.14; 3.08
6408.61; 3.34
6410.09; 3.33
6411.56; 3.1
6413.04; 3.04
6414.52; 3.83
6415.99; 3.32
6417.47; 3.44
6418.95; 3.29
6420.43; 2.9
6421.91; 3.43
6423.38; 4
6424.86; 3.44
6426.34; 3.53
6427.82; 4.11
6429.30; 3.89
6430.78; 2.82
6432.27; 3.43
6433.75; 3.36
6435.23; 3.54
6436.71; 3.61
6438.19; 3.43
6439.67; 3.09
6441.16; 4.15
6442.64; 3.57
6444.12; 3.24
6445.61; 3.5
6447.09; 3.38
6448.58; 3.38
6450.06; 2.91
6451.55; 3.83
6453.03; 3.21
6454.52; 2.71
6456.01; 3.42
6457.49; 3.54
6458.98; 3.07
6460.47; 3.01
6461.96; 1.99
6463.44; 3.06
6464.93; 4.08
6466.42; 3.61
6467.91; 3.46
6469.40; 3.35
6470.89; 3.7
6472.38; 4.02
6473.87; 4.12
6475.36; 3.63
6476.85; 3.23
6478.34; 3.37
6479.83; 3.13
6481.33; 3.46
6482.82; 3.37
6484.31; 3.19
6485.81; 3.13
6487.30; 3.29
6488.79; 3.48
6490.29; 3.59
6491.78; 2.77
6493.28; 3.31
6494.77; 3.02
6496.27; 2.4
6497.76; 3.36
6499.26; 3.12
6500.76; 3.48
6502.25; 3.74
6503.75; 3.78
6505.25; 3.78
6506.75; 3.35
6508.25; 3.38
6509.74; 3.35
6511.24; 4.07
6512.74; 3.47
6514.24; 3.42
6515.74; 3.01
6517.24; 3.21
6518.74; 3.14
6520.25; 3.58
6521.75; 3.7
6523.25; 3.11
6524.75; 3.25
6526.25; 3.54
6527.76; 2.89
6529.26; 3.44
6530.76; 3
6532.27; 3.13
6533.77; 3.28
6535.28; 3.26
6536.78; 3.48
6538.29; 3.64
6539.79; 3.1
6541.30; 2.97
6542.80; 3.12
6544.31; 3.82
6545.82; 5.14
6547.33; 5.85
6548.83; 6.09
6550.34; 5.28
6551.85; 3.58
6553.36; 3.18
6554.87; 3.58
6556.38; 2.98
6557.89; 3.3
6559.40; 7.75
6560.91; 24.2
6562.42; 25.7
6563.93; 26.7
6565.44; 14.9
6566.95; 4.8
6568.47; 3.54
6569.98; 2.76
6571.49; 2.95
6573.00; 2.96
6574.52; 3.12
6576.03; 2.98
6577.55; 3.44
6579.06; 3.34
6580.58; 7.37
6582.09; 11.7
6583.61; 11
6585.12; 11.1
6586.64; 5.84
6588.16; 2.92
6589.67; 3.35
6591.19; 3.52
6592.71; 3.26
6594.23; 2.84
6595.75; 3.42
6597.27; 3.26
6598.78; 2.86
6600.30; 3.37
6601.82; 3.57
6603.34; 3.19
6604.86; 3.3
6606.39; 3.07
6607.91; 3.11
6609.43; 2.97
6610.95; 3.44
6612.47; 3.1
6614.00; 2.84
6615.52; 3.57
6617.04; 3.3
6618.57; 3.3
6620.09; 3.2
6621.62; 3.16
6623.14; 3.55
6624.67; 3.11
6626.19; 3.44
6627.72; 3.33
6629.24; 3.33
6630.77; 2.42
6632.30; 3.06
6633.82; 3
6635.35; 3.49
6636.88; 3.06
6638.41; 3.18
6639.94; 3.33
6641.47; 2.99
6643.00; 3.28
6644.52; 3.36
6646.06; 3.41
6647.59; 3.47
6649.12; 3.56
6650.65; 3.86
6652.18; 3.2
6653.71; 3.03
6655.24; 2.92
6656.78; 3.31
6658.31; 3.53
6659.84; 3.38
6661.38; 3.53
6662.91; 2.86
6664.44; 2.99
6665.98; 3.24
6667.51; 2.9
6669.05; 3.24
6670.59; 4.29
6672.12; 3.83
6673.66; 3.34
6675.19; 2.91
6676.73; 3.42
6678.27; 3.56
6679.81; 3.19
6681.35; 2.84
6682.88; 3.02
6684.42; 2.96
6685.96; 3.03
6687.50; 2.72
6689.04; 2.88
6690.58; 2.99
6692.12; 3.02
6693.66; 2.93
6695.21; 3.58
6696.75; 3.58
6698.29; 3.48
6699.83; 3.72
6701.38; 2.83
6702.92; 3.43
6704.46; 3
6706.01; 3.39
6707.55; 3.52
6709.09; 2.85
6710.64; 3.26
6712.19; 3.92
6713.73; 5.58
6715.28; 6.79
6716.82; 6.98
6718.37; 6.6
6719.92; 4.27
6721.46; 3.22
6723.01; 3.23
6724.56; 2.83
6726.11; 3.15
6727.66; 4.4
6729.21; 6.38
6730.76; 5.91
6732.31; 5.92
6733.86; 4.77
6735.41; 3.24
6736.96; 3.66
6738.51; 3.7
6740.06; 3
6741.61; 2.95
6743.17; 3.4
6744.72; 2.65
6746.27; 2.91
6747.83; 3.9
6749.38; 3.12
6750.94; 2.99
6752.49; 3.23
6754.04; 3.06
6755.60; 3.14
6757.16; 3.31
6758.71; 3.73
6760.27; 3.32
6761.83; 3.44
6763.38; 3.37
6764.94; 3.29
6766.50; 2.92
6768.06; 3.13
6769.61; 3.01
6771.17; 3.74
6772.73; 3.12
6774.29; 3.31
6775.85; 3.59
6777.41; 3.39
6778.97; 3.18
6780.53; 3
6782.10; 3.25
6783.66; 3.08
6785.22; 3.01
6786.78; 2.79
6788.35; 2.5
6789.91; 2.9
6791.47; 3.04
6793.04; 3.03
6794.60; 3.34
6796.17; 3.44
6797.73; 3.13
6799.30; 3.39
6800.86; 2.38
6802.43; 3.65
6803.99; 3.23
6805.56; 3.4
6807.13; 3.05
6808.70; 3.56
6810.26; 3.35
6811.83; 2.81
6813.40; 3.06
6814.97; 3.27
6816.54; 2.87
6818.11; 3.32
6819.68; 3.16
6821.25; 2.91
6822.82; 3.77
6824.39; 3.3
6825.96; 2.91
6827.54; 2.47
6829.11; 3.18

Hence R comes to 4.86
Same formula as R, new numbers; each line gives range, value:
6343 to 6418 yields 3.43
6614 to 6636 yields 3.22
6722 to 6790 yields 3.46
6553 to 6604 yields 6.64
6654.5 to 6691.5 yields 3.2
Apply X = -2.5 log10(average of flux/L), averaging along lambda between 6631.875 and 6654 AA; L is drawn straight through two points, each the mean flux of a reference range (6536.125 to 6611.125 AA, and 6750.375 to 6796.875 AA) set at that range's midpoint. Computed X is 0.422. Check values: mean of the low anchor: 5.75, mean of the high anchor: 3.19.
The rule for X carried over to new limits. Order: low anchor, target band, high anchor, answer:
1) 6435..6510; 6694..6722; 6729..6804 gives -0.210 mag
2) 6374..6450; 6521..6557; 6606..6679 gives -0.103 mag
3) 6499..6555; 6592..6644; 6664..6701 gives 0.064 mag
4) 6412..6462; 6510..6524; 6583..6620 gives 0.074 mag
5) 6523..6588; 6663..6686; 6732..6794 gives 0.355 mag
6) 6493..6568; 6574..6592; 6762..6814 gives -0.214 mag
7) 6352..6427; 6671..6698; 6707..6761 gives 0.218 mag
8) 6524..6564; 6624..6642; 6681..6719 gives 0.427 mag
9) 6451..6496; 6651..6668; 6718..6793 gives 0.080 mag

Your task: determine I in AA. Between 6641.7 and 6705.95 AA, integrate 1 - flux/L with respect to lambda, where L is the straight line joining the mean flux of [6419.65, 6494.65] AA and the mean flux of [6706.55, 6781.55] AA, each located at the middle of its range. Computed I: 7.4 AA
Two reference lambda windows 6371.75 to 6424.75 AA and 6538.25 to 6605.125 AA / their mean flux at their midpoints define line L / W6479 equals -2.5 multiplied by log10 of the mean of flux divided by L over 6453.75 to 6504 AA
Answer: 0.365 mag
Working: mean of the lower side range 3.43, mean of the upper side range 6.06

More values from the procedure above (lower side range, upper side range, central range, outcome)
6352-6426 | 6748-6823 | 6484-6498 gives 0.08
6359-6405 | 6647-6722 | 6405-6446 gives 0.00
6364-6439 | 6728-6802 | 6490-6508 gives 0.04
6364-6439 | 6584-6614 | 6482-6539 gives 0.10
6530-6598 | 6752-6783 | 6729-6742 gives -0.17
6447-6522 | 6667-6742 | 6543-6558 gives -0.22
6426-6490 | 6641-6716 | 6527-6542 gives 0.06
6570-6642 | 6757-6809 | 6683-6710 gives 0.11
